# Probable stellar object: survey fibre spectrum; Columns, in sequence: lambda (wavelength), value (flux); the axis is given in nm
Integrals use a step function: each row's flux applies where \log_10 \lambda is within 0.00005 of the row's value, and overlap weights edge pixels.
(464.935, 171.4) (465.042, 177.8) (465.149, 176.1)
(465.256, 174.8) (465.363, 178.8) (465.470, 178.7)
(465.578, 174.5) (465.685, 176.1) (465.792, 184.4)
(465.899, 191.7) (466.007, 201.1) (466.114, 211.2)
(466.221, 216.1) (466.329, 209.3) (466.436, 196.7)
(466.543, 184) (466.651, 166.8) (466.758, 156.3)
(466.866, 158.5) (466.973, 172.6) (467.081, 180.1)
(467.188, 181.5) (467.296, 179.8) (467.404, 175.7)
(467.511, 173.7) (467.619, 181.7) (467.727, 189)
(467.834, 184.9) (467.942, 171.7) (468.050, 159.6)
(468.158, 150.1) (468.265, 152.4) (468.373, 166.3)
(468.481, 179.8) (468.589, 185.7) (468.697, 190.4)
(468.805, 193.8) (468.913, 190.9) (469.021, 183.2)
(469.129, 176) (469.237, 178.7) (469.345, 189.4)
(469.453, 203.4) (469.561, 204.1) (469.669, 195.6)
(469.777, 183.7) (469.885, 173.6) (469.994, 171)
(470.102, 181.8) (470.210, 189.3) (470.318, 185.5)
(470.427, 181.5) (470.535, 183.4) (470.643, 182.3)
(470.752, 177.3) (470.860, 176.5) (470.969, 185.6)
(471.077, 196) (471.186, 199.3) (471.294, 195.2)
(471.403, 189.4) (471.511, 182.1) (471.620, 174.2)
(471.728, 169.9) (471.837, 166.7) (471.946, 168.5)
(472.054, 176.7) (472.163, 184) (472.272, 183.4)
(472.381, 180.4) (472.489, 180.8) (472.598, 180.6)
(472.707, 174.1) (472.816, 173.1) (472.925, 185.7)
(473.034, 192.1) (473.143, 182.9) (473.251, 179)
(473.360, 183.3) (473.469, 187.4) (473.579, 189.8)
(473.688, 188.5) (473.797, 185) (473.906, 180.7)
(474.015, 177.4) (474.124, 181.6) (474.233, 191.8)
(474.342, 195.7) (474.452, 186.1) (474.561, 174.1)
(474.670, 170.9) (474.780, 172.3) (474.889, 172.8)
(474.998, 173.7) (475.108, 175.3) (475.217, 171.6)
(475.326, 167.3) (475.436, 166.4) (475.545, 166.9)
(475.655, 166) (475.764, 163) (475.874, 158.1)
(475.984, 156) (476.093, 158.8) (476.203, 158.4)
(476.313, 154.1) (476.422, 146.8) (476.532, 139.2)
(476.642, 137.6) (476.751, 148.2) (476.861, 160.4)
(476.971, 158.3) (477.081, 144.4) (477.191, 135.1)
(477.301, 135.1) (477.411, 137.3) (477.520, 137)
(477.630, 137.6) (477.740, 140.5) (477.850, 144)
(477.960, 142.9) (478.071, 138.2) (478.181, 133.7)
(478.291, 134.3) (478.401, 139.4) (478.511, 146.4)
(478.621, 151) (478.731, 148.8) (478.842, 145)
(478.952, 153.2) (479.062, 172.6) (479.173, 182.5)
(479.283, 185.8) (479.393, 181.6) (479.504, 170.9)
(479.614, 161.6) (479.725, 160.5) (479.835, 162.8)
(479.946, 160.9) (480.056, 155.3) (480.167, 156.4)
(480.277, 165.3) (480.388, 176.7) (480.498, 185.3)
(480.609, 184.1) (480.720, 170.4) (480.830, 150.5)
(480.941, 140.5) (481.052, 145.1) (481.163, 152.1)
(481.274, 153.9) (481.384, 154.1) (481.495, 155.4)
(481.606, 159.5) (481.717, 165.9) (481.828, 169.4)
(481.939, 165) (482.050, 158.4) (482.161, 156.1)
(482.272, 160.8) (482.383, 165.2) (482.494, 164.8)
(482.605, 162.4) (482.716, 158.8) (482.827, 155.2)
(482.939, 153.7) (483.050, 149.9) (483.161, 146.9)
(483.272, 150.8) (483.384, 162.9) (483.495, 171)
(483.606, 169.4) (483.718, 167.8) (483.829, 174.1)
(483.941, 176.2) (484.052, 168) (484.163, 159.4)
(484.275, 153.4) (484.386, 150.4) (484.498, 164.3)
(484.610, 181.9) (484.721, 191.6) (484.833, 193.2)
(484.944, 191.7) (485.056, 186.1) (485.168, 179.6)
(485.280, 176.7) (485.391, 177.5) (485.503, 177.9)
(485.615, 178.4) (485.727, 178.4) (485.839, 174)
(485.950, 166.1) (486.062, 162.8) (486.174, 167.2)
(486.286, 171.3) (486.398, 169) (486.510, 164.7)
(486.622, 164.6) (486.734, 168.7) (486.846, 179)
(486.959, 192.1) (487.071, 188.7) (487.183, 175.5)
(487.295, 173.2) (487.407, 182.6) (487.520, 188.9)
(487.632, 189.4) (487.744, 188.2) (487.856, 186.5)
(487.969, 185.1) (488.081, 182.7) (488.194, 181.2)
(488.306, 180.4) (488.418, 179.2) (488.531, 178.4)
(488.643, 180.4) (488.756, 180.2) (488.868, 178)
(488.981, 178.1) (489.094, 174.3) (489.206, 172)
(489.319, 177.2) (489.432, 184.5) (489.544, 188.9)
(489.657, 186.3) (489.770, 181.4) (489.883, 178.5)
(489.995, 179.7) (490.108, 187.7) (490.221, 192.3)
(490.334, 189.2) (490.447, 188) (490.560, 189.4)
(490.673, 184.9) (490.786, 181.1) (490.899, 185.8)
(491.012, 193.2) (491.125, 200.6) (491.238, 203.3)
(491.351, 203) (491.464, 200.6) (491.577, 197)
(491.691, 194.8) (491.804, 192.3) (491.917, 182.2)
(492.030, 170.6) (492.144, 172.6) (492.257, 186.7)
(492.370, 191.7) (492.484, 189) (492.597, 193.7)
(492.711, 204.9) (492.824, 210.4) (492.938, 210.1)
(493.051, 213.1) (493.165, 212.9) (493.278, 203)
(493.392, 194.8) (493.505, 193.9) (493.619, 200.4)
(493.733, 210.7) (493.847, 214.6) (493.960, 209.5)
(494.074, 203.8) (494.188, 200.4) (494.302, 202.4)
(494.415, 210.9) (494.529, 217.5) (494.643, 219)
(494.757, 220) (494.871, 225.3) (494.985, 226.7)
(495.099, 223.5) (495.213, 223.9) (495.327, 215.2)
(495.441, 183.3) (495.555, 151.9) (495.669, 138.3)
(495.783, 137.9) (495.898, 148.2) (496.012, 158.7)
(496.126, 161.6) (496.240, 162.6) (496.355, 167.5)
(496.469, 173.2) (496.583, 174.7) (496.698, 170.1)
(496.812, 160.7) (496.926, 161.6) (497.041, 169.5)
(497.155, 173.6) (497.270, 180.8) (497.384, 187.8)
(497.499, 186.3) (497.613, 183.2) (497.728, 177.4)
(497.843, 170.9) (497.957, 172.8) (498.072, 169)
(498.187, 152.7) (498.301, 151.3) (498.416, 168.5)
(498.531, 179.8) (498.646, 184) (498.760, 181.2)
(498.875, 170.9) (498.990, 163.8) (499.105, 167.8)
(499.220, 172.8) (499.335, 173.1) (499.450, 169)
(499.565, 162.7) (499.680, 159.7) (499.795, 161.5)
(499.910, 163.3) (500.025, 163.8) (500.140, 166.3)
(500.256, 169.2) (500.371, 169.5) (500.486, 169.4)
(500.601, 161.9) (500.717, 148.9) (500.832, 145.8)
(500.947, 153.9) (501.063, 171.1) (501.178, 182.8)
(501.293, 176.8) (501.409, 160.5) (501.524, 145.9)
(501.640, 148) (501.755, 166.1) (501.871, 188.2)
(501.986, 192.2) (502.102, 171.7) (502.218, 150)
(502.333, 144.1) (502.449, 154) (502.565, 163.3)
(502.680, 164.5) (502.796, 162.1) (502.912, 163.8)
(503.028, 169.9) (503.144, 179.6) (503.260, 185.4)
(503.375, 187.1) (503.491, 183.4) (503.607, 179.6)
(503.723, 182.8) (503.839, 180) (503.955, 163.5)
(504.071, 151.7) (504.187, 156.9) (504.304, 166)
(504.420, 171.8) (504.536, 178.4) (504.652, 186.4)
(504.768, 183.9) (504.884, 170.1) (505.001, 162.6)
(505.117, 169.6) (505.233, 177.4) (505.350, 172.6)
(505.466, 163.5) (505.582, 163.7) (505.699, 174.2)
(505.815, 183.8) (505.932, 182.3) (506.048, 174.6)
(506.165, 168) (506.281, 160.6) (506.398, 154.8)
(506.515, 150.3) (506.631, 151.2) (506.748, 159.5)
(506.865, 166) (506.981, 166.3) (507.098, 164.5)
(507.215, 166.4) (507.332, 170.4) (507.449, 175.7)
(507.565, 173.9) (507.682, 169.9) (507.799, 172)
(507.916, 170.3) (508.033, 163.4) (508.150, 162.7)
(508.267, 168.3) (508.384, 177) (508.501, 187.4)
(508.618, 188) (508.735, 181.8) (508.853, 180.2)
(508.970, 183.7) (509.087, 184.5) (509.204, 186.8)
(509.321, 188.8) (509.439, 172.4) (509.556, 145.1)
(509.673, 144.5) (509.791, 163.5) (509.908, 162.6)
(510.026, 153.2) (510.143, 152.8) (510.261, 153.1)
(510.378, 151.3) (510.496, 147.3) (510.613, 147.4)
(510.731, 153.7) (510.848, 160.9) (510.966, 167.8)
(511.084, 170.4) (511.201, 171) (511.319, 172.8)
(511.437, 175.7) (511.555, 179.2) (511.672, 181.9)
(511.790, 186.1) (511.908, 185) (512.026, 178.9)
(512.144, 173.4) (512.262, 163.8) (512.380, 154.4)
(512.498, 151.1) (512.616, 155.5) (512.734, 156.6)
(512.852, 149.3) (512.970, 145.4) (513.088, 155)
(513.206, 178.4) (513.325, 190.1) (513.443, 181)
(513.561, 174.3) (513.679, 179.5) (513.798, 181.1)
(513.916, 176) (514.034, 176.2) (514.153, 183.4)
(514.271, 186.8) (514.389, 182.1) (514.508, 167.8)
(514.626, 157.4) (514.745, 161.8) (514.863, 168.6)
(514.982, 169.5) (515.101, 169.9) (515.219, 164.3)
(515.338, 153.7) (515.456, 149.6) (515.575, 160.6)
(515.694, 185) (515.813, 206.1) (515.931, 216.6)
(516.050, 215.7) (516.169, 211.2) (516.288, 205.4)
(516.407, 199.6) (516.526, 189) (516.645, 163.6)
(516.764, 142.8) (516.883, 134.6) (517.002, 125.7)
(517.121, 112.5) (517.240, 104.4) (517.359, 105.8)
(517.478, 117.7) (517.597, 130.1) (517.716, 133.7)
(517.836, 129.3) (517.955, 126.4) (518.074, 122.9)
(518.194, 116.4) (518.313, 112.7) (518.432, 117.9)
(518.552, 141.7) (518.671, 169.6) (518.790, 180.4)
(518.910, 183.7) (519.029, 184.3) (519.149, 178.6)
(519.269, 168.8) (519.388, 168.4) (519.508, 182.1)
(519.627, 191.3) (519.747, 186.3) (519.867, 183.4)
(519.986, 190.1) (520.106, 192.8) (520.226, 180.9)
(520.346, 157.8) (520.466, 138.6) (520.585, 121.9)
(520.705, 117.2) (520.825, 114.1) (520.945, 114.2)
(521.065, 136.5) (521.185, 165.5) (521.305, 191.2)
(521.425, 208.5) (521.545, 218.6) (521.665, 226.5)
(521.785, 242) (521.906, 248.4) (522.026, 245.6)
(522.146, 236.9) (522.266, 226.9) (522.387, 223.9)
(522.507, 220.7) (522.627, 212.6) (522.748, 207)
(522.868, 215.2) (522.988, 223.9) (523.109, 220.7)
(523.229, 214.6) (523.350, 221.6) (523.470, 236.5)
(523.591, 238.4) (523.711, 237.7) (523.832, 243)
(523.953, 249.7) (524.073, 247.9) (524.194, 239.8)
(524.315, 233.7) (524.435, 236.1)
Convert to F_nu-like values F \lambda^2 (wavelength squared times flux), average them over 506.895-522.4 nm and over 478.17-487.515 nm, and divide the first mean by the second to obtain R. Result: 1.15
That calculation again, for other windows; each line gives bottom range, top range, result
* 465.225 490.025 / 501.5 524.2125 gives 1.16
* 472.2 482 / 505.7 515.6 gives 1.18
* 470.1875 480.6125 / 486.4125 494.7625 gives 1.21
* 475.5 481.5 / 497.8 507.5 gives 1.20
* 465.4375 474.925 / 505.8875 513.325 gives 1.08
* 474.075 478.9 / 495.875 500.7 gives 1.19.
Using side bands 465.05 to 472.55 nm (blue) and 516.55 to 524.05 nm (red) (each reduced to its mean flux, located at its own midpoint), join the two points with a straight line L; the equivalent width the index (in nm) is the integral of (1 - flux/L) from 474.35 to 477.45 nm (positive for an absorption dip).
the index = 0.37 nm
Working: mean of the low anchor 182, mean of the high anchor 177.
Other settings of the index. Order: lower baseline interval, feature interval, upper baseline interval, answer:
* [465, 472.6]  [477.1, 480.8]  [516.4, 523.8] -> 0.51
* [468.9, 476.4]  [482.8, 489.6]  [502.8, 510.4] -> 0.04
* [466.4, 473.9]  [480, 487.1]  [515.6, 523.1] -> 0.47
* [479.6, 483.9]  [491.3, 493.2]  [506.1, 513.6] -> -0.37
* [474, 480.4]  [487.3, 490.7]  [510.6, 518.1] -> -0.47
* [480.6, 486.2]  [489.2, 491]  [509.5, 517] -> -0.20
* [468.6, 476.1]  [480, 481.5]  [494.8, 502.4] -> 0.14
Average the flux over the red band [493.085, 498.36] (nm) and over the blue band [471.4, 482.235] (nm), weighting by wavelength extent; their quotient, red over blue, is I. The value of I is 1.13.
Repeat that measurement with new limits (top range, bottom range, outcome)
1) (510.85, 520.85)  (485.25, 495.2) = 0.86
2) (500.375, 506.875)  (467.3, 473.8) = 0.92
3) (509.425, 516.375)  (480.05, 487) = 1.02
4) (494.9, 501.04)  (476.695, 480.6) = 1.11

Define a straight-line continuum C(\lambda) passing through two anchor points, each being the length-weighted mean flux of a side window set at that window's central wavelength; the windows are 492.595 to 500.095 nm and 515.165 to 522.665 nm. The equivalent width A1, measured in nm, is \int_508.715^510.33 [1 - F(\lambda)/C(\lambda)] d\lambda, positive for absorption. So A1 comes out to 0.07 nm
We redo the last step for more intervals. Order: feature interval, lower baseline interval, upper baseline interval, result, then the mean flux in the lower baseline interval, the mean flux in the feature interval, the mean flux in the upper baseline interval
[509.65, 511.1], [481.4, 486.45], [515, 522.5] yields 0.11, 167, 156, 169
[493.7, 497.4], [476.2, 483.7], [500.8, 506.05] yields -0.50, 156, 187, 170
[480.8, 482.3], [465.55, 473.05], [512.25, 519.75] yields 0.17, 182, 156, 162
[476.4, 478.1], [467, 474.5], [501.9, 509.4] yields 0.35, 182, 143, 171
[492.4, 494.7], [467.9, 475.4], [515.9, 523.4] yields -0.36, 181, 206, 174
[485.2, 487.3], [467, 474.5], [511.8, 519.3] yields 0.01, 182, 174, 162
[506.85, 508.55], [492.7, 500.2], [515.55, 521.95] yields 0.03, 183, 170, 164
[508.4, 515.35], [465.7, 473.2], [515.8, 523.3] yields 0.25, 182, 169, 174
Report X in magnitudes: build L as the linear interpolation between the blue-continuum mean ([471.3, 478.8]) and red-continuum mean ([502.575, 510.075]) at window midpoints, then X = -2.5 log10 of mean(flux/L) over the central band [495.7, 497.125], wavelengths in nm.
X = 0.05 mag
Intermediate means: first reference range 165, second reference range 171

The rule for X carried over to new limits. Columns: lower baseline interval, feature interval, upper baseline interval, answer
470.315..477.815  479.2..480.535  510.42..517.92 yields 0.01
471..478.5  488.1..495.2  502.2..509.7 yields -0.15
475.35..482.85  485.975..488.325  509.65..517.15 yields -0.12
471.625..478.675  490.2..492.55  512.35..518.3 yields -0.16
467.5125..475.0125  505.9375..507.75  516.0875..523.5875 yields 0.07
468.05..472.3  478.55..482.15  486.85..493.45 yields 0.14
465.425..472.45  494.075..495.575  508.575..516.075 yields -0.20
